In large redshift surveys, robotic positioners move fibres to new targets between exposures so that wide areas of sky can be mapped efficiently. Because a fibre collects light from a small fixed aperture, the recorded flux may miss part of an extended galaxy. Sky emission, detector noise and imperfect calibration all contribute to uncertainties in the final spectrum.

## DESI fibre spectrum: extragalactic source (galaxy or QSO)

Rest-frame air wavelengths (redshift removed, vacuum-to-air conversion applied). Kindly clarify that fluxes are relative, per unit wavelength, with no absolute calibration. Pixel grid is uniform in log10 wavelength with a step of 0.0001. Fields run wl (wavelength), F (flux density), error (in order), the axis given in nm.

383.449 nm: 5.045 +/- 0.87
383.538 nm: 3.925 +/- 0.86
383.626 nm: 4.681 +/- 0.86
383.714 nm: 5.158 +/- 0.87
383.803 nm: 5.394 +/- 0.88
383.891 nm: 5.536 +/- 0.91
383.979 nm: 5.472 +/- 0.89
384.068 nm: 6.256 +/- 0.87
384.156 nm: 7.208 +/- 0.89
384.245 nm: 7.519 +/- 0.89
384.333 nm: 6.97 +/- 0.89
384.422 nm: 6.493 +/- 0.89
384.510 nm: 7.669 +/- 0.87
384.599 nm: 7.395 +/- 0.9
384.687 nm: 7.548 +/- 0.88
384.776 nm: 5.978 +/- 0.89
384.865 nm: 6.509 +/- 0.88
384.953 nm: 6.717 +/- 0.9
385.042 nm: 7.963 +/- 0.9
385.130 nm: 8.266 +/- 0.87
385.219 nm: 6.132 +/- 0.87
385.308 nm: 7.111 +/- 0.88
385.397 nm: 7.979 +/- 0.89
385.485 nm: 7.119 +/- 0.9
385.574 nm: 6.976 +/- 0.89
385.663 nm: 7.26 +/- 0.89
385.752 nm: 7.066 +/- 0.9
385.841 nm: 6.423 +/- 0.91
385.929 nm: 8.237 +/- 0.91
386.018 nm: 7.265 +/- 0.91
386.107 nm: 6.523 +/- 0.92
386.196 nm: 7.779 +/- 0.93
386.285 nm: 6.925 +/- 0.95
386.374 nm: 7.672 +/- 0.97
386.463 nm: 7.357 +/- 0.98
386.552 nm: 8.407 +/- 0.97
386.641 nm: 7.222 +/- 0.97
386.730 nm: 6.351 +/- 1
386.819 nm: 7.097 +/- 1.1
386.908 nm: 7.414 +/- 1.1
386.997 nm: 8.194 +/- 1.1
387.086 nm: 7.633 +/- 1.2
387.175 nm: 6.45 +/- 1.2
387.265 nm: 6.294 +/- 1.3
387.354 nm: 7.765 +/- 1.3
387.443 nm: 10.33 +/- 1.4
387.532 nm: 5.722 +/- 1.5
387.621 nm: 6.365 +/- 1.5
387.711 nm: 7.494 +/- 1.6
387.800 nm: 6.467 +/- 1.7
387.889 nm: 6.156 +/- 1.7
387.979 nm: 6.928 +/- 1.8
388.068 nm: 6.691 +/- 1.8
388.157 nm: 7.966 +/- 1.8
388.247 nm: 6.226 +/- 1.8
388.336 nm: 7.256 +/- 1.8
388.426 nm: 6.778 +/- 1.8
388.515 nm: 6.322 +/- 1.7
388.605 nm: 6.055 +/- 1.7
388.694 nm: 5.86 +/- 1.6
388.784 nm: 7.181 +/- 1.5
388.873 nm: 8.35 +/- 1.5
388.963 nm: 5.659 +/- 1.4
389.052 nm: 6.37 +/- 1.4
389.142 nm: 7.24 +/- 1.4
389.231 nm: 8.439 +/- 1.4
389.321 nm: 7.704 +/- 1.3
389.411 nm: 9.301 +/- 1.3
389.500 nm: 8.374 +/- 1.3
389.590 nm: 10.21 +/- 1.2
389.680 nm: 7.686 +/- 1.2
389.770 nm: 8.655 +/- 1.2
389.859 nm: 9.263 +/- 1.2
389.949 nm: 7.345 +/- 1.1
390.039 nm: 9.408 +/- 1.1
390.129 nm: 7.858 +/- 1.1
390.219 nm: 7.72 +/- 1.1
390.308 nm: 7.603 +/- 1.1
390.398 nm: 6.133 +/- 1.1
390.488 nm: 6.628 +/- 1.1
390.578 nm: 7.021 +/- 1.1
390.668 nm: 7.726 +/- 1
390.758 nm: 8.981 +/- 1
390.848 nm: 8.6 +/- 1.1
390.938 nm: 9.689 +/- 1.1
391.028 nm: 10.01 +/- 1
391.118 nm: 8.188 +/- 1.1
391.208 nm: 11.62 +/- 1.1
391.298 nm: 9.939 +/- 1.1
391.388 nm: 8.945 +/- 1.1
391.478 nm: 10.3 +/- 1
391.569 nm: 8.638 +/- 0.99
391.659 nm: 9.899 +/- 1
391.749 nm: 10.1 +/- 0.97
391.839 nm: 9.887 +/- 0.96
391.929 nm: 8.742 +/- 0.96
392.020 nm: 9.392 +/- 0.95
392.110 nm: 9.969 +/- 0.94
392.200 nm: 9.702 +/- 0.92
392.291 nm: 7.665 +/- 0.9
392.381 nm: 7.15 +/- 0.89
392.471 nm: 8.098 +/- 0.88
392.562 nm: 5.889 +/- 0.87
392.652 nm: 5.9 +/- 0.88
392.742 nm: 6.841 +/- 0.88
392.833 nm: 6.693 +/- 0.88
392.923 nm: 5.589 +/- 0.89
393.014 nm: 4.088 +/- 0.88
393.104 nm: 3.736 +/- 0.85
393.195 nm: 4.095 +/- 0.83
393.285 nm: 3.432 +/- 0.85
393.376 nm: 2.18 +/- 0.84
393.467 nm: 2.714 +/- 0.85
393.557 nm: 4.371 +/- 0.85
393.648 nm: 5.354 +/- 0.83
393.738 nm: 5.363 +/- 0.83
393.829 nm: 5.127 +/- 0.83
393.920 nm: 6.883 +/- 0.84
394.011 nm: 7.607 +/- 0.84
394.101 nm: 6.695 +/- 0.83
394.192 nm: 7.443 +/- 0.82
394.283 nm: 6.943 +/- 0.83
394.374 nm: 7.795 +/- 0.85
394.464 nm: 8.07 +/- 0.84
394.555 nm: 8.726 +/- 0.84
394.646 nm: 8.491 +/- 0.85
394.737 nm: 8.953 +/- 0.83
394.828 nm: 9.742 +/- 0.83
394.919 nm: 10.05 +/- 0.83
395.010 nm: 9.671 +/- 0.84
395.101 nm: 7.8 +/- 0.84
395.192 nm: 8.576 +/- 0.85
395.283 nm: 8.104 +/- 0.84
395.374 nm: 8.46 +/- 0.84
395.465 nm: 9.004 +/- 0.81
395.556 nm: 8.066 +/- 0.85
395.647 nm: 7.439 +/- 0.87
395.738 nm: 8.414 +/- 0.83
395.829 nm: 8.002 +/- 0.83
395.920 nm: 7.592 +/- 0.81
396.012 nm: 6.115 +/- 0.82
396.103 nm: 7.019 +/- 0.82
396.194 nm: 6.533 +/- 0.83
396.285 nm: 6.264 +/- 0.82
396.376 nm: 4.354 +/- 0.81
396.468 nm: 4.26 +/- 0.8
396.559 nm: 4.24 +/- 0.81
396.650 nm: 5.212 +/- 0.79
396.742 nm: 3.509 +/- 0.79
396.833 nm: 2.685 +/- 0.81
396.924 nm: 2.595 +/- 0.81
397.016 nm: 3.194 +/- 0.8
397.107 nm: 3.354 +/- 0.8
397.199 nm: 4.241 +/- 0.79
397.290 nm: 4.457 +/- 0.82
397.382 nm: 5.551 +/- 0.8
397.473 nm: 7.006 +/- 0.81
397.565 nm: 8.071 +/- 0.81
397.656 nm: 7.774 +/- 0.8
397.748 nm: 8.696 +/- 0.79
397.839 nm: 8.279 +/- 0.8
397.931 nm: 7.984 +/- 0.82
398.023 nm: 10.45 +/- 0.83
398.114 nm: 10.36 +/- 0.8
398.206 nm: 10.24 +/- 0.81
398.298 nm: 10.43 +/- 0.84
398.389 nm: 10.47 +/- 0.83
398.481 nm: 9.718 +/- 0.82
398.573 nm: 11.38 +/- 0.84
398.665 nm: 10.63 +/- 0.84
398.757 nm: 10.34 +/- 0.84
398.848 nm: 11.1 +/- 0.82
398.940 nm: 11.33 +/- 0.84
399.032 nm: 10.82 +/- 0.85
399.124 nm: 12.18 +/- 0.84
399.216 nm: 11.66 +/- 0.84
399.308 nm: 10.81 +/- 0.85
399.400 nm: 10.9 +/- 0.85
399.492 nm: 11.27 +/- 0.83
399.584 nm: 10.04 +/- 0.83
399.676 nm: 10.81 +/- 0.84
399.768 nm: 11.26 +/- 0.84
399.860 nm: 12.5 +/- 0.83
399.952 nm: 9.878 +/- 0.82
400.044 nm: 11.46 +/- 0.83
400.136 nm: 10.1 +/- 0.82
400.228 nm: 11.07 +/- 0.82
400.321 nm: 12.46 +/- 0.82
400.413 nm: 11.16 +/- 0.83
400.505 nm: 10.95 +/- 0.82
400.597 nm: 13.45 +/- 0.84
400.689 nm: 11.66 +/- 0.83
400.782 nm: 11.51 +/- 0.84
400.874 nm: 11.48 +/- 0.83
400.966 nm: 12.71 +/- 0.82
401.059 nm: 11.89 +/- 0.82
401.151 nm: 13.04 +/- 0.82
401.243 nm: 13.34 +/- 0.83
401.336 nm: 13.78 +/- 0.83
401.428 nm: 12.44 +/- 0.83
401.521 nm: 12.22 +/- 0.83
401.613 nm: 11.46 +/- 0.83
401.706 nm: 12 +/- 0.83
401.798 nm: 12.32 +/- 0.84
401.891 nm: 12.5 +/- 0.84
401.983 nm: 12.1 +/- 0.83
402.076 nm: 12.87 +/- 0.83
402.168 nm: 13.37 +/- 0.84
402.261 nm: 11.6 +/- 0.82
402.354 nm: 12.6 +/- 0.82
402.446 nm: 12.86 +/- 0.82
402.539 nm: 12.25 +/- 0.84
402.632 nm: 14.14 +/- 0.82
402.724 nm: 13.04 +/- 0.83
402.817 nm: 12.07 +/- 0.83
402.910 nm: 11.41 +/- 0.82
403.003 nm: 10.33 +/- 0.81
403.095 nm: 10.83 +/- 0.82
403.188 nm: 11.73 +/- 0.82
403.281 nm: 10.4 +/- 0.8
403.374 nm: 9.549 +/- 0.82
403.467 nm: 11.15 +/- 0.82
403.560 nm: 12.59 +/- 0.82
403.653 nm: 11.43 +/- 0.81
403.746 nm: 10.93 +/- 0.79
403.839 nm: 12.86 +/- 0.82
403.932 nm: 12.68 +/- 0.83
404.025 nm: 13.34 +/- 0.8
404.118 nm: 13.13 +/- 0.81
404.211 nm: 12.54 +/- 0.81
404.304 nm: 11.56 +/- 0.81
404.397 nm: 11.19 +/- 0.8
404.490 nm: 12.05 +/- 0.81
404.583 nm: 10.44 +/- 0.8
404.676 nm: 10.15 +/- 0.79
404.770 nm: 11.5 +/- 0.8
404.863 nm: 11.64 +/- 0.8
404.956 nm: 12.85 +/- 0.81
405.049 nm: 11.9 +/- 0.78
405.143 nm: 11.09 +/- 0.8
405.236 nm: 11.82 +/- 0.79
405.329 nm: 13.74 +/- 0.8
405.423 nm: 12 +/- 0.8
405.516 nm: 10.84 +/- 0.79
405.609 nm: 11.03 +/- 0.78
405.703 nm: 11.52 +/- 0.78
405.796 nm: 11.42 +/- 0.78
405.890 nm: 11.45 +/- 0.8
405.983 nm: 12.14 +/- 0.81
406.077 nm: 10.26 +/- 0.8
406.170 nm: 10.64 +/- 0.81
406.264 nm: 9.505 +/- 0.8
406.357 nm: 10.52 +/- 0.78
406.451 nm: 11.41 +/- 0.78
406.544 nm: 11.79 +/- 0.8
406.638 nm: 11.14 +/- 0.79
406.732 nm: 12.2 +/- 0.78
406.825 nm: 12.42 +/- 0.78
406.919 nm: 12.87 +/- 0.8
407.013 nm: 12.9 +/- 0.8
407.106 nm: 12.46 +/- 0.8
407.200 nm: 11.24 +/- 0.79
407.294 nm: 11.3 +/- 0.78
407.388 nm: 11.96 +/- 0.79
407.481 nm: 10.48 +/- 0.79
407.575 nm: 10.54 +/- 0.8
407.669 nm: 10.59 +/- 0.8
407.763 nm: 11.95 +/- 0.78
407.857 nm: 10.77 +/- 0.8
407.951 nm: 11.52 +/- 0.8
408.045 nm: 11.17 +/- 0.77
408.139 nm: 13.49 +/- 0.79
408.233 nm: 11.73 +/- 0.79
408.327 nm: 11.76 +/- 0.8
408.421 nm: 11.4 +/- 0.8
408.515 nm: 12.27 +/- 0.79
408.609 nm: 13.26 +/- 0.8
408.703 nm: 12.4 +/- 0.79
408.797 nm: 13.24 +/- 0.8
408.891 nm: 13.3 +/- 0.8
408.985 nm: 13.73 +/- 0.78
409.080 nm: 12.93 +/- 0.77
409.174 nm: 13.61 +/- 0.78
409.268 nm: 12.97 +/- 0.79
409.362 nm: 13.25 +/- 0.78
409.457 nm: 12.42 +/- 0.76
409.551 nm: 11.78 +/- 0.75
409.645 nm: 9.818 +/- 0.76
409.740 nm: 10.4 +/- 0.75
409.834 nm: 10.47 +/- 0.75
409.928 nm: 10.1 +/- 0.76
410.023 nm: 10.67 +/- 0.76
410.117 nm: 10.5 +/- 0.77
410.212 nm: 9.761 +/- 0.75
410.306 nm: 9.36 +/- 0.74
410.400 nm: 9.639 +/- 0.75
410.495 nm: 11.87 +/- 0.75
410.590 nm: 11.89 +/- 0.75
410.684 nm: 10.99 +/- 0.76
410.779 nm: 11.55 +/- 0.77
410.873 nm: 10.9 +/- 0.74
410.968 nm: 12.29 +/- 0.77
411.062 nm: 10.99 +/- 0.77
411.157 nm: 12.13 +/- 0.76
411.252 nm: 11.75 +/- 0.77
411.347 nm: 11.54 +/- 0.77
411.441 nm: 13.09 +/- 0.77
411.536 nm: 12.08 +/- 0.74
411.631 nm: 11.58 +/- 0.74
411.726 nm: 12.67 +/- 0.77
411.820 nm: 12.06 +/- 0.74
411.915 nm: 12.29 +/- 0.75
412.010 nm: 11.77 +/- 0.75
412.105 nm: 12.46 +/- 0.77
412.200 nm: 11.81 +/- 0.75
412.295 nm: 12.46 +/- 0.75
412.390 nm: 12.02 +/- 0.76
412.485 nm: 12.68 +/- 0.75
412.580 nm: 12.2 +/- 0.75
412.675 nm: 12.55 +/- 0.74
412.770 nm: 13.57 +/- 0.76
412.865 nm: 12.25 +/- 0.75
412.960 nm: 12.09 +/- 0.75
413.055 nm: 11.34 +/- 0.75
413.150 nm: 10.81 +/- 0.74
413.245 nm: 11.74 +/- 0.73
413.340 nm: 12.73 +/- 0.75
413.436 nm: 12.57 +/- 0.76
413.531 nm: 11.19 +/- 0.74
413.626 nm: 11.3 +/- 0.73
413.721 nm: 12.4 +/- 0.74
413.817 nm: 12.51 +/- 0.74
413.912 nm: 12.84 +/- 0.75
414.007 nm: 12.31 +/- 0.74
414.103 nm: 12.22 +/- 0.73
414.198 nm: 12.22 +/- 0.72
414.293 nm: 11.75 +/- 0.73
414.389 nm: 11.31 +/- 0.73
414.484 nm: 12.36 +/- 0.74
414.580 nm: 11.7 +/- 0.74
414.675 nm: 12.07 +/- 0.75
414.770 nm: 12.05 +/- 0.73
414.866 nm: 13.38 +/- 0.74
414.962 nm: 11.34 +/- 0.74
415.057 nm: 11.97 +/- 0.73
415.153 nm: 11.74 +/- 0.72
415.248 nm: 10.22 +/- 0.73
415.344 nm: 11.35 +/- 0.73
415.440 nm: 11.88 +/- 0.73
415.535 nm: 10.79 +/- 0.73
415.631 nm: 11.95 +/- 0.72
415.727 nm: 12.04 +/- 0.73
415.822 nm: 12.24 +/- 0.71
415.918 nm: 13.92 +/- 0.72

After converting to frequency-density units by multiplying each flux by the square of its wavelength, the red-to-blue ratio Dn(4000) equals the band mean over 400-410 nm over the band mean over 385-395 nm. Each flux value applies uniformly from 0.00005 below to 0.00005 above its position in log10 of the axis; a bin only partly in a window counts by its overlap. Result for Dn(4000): 1.72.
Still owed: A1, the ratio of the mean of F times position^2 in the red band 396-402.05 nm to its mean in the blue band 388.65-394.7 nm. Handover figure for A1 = 1.32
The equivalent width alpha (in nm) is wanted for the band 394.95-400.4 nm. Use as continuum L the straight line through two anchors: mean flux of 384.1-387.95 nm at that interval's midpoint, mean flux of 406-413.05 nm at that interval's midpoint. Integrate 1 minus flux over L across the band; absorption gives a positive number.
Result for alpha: 0.61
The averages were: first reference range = 7.19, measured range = 8.44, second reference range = 11.7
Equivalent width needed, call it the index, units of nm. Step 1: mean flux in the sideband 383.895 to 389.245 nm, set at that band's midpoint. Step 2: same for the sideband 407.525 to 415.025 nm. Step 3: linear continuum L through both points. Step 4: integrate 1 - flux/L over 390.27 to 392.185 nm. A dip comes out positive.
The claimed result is -0.239 nm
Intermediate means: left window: 7.06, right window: 11.9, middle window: 8.97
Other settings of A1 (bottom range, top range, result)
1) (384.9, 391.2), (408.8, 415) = 1.78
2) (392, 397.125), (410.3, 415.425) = 2.00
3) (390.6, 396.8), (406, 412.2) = 1.72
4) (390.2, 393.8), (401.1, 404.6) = 1.74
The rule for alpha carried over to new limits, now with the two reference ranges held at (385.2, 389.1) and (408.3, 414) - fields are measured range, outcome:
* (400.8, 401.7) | -0.23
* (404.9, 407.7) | -0.16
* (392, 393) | 0.09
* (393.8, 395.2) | 0.08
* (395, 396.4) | 0.19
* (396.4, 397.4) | 0.57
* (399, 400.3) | -0.20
